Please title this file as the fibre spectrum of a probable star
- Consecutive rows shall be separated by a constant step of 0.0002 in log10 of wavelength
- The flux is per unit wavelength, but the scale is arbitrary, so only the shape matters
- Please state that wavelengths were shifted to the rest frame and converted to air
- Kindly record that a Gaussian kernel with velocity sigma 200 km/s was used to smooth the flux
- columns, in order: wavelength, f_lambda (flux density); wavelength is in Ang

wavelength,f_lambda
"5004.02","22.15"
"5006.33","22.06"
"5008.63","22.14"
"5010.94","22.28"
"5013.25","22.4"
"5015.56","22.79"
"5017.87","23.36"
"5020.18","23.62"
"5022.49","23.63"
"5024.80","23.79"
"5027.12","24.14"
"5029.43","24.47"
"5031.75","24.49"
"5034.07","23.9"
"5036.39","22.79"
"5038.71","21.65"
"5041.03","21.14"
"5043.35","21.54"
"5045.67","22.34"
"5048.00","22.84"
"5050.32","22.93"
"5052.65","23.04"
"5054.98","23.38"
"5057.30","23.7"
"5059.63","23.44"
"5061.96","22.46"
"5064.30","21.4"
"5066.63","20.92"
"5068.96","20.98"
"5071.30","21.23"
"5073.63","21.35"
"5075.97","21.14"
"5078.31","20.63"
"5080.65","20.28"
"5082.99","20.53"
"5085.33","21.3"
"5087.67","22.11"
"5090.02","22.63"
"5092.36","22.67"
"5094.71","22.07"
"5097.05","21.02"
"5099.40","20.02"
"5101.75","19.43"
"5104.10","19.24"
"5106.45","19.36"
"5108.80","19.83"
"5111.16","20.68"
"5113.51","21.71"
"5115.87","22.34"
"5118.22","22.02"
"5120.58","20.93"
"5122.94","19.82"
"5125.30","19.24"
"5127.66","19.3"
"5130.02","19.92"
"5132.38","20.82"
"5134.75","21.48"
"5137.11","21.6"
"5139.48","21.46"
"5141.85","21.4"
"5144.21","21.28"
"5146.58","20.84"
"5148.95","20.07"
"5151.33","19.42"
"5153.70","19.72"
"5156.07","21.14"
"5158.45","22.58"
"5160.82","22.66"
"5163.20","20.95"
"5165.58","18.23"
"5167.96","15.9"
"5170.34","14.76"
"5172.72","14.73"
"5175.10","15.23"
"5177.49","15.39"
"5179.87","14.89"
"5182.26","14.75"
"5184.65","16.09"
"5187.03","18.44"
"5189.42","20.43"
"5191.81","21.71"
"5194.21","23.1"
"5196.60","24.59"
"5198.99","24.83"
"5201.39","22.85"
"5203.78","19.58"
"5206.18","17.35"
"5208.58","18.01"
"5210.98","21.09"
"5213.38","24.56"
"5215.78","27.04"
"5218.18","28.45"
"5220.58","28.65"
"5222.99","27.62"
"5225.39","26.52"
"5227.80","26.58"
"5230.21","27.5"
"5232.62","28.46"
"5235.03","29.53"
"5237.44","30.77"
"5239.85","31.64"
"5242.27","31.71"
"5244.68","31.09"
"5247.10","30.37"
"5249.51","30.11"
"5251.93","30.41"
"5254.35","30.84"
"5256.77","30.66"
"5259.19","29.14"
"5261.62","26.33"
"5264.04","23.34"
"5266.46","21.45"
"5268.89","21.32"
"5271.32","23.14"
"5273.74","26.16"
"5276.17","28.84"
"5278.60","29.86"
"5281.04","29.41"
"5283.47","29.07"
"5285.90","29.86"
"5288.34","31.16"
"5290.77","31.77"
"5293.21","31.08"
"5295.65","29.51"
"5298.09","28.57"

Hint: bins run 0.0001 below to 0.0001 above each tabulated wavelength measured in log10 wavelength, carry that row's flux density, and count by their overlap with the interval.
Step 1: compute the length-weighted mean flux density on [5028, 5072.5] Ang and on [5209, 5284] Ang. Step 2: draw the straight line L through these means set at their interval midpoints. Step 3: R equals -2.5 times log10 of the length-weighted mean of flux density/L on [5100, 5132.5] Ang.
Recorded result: 0.194 mag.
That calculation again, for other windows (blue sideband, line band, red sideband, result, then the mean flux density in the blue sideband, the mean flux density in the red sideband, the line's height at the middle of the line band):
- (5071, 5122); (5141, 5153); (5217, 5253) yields 0.170 mag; 21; 29.3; 24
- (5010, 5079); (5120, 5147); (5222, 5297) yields 0.210 mag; 22.6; 28.6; 25.1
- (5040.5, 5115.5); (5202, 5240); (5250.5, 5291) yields 0.022 mag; 21.5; 27.7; 26.1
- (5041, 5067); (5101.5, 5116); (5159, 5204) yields 0.037 mag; 22.5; 18.9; 21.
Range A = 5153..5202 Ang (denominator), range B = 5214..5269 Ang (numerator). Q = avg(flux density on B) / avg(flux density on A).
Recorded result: 1.48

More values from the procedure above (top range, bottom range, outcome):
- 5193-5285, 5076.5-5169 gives 1.29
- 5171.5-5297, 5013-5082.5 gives 1.13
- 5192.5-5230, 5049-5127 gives 1.13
